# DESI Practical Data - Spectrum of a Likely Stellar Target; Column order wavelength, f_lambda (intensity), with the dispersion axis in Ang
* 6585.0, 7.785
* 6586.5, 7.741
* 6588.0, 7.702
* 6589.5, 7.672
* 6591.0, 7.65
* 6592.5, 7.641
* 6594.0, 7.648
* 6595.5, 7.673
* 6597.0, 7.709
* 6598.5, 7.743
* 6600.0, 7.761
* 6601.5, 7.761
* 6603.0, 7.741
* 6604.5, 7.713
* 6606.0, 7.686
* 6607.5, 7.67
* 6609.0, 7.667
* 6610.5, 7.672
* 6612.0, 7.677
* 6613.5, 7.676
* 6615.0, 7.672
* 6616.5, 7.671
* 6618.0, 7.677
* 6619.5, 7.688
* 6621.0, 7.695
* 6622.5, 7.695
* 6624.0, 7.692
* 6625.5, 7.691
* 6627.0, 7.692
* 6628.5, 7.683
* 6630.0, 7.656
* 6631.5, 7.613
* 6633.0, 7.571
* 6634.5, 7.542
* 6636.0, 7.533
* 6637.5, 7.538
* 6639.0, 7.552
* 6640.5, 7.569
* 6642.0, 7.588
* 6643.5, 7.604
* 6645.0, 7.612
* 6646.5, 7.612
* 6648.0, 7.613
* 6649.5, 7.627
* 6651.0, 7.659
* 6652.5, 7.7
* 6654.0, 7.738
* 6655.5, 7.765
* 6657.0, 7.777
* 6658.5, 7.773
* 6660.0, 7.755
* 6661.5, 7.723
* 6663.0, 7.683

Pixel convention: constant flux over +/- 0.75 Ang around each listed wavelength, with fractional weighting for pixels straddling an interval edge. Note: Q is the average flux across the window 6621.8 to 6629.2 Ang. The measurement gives 7.69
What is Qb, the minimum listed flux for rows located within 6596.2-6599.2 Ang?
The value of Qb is 7.709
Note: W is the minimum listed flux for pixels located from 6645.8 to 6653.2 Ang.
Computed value 7.612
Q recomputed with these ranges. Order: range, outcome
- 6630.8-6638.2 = 7.56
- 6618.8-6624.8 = 7.69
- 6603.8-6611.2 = 7.68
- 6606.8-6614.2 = 7.67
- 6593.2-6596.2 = 7.66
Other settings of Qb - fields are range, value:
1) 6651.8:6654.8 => 7.7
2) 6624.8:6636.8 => 7.533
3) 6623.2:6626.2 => 7.691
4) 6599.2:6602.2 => 7.761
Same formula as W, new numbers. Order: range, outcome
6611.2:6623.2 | 7.671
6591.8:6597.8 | 7.641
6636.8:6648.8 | 7.538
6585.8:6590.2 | 7.672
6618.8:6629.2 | 7.683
